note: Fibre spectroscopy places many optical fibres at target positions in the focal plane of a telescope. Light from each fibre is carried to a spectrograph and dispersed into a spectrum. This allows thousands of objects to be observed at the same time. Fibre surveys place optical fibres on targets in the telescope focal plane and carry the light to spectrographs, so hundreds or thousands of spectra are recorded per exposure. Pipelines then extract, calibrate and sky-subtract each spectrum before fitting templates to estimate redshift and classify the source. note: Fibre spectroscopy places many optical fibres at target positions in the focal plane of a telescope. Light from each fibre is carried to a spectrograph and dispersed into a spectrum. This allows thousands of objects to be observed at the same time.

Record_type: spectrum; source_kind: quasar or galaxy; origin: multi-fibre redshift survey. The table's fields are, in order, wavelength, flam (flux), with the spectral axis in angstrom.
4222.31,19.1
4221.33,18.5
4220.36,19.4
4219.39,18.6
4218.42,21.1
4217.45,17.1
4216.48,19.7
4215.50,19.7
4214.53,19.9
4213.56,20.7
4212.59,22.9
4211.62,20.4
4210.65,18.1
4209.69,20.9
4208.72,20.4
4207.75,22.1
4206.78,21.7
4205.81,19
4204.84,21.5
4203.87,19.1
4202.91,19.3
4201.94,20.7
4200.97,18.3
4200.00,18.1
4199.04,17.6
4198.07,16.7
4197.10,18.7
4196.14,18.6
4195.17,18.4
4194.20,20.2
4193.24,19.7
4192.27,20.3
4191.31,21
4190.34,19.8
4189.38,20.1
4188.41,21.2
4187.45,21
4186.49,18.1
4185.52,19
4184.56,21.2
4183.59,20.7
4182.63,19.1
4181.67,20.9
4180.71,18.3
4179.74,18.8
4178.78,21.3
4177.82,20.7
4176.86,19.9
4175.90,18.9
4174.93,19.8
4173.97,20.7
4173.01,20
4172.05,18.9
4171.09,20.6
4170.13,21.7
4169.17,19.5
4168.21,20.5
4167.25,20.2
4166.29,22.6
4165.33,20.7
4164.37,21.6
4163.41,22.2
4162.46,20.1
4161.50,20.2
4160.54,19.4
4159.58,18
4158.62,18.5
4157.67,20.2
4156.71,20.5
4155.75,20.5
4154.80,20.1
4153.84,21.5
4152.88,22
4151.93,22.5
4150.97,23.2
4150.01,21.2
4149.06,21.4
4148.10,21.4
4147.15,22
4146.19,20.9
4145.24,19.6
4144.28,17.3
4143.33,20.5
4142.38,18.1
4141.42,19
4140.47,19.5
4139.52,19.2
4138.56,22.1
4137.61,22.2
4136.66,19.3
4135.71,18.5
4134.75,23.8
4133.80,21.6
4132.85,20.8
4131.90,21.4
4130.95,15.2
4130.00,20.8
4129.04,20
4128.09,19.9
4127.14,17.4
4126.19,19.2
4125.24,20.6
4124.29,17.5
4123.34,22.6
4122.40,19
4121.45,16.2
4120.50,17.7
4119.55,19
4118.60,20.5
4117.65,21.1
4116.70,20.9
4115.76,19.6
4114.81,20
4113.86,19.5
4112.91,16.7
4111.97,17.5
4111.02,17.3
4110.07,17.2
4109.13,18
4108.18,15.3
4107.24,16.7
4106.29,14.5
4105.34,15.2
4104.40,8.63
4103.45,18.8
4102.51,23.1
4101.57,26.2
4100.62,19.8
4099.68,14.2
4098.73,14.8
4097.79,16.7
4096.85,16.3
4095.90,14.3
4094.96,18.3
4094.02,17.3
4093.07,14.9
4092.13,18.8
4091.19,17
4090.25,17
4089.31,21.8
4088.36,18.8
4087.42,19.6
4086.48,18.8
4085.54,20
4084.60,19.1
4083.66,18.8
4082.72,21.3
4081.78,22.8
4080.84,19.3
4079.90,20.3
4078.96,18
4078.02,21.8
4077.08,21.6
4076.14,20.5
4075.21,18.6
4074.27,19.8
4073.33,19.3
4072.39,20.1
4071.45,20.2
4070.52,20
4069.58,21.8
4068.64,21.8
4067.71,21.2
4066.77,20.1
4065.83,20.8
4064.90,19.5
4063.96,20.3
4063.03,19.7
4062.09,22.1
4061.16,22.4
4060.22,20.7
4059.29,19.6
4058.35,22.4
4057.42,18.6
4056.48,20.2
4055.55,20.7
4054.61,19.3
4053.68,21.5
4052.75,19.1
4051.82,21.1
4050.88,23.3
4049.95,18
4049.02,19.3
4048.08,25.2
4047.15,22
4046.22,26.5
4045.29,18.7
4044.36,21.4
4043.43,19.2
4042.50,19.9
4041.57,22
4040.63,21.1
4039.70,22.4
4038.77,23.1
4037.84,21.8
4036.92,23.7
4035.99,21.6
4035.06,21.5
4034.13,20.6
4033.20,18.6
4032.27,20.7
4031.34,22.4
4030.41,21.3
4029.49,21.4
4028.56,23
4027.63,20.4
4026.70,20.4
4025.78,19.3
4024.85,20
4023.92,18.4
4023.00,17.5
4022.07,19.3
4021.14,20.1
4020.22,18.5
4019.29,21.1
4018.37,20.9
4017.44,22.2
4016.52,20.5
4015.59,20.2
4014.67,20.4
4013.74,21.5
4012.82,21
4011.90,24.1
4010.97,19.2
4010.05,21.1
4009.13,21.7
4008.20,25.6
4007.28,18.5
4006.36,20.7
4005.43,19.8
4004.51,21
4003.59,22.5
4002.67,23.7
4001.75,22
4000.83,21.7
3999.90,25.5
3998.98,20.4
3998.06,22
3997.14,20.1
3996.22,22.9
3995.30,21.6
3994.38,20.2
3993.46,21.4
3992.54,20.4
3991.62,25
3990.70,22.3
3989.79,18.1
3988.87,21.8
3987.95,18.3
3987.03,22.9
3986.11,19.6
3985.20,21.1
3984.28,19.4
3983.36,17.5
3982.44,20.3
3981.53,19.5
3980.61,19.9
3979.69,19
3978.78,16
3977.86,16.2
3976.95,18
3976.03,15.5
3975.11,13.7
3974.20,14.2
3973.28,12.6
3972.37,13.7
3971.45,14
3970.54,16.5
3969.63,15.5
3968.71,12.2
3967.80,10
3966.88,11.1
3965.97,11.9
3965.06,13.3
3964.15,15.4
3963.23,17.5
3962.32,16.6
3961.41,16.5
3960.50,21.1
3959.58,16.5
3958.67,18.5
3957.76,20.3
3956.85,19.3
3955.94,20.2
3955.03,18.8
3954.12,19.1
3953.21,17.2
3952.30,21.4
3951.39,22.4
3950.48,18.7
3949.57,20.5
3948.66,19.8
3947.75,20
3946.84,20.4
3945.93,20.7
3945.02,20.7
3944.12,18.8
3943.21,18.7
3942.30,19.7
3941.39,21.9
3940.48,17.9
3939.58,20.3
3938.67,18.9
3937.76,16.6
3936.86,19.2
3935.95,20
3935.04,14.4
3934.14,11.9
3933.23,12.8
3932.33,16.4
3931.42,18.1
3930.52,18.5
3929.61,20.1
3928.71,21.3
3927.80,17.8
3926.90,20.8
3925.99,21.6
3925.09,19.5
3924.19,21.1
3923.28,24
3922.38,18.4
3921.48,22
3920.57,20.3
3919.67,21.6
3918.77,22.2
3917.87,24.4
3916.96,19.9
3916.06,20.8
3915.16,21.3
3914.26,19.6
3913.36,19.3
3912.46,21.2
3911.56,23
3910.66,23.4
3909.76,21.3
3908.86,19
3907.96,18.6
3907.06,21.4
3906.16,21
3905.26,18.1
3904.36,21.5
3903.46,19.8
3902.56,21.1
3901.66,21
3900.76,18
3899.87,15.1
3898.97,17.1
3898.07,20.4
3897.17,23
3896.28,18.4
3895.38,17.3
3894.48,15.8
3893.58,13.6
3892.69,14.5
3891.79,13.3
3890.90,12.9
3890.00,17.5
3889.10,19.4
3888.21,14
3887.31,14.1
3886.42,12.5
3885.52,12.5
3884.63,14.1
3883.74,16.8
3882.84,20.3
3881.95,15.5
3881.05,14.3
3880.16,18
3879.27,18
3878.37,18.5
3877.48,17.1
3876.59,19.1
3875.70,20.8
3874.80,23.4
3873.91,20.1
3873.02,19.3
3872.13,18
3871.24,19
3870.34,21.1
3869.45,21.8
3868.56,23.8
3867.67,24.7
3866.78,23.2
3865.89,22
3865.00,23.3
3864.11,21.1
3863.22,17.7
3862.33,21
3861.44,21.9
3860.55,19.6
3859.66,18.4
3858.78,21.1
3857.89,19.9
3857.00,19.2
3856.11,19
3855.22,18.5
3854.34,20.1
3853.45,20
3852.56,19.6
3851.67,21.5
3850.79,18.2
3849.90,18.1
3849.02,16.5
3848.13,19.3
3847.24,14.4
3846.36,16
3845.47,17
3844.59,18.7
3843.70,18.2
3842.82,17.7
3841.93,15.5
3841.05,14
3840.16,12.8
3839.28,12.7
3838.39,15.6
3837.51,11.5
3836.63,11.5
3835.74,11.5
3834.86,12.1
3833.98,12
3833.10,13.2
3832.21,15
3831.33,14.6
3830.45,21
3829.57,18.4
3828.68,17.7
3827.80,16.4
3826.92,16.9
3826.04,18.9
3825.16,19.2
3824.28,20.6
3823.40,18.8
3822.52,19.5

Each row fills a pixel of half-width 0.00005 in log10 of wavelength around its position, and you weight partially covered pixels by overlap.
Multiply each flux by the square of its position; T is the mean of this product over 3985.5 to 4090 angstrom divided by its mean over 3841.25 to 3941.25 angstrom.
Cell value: 1.19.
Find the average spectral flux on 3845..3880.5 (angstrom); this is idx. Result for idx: 19.7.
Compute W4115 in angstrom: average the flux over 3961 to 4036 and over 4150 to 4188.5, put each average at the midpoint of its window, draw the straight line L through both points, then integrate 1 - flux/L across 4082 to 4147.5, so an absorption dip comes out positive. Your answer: 4.1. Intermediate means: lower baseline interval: 19.3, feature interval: 18.8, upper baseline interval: 20.4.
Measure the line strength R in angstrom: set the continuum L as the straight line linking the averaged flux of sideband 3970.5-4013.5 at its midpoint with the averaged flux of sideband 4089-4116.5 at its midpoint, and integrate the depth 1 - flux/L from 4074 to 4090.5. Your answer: -1.9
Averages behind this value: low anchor 19.9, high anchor 17.4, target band 19.9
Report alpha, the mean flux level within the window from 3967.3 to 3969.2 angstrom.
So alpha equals 11.1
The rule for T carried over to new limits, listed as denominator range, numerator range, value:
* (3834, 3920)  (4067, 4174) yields 1.19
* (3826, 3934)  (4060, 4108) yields 1.15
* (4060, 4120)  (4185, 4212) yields 1.09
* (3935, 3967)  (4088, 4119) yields 1.03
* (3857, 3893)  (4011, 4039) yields 1.21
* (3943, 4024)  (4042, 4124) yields 1.06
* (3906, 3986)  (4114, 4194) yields 1.21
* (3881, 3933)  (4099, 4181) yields 1.17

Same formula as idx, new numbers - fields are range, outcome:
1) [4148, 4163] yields 20.7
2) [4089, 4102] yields 17.6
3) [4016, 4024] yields 19.9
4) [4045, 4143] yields 19.5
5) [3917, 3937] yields 19.4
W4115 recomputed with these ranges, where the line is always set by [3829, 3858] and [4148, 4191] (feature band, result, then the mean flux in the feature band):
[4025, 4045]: -2.6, 21.2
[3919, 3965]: -3.7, 19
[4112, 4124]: 0.3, 19.3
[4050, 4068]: -1.5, 20.6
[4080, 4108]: 2.1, 18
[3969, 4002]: -1.7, 19.1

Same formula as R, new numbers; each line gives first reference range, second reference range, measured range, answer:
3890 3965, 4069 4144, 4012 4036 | -1.86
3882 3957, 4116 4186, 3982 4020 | -3.65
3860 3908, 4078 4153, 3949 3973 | 2.48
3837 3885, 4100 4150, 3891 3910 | 0.34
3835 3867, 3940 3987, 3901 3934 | -4.62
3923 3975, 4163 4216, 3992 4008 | -2.86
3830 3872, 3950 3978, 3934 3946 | -1.39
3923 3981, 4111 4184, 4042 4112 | -0.80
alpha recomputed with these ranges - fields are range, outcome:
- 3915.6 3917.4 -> 20.4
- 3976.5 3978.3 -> 17.2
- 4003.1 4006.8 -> 21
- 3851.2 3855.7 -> 19.9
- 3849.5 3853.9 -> 19.5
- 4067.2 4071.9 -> 21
